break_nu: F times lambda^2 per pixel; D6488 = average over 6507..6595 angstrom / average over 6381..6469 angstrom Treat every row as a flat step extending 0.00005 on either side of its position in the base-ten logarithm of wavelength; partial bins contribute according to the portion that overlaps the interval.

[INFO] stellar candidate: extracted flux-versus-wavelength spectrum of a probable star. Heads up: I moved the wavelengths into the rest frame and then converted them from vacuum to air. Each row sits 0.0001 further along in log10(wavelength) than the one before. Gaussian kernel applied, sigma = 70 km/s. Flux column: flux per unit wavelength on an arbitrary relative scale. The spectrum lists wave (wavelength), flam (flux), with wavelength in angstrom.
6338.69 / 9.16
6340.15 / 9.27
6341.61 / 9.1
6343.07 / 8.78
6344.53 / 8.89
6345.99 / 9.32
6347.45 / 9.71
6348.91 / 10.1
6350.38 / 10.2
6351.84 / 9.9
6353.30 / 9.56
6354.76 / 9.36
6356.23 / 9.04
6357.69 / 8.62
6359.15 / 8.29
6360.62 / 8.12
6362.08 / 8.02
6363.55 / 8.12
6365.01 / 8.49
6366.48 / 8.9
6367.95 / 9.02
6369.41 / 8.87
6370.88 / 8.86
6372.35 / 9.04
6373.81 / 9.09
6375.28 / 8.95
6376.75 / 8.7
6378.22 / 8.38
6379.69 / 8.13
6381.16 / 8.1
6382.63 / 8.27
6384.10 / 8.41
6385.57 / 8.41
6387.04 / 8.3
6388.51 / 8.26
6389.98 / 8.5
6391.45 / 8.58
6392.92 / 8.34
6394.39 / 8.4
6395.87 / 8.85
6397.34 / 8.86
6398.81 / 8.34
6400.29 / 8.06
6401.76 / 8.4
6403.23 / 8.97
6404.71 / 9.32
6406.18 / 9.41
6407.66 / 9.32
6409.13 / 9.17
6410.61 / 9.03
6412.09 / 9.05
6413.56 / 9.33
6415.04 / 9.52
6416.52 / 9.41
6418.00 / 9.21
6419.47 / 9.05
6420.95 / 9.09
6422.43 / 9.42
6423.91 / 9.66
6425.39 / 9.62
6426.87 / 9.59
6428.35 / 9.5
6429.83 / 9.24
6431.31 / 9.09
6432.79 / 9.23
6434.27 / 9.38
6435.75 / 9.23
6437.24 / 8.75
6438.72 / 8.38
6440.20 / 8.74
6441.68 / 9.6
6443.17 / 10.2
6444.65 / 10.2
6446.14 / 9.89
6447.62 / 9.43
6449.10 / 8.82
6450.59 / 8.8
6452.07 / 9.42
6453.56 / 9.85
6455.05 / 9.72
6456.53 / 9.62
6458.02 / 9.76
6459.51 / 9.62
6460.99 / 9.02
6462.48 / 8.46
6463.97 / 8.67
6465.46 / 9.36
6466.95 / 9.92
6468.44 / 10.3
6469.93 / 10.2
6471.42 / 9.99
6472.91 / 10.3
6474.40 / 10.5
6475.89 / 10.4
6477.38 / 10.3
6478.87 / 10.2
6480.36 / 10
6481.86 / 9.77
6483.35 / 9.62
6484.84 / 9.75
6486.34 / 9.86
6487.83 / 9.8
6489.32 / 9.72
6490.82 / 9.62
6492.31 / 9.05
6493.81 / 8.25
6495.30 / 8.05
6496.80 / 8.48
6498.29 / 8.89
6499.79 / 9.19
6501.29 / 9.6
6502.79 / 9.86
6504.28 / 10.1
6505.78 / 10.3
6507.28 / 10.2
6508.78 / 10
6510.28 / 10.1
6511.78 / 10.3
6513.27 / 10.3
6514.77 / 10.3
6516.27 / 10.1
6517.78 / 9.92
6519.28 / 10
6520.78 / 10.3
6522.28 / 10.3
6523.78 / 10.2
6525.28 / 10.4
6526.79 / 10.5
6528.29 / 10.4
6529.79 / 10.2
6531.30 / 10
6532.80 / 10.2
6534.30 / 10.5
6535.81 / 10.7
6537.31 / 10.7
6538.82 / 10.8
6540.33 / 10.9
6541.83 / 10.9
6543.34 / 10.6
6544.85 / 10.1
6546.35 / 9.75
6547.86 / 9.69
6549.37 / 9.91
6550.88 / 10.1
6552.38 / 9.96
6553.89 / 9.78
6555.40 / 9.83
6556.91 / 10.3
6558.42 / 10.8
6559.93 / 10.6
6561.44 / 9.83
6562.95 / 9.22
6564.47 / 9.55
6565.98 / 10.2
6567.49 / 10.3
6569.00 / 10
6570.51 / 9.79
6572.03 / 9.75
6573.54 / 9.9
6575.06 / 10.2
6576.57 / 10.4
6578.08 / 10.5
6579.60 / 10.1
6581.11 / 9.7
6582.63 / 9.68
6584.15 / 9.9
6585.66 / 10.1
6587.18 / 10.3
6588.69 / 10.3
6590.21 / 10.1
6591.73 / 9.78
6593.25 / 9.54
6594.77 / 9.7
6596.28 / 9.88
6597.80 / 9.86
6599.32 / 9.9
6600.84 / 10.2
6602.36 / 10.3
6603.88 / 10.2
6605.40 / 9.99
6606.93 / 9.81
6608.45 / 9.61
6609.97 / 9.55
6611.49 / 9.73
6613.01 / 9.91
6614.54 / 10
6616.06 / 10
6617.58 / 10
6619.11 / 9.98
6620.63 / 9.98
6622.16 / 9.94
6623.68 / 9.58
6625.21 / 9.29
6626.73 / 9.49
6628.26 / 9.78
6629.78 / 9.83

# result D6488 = 1.16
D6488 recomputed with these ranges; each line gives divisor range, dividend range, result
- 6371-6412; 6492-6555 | 1.20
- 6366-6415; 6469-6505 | 1.14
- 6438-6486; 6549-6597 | 1.07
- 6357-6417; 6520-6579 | 1.24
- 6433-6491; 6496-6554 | 1.07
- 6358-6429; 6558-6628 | 1.20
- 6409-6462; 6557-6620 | 1.12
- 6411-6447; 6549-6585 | 1.12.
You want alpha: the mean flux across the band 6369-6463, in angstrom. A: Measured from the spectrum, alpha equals 9.04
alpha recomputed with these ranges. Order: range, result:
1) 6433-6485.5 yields 9.6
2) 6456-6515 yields 9.69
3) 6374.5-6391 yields 8.4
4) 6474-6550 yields 9.99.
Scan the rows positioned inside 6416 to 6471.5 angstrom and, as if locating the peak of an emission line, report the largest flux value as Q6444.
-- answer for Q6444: 10.3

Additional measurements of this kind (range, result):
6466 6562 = 10.9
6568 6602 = 10.5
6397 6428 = 9.66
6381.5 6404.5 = 8.97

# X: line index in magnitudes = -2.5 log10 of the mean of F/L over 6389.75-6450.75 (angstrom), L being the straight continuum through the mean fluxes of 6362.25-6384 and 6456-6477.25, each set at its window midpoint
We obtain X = 0.01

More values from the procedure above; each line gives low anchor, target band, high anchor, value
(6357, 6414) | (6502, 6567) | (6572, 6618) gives -0.07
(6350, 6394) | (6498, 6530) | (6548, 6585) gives -0.05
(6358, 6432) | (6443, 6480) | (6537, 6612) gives -0.05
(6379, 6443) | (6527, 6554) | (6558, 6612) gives -0.07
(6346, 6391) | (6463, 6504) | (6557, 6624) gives -0.02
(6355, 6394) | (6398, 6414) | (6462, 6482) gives 0.01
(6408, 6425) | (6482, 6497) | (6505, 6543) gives 0.08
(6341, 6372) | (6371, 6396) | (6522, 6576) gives 0.08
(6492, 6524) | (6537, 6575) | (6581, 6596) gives -0.03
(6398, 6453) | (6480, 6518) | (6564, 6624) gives -0.01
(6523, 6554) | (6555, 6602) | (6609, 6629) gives 0.00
